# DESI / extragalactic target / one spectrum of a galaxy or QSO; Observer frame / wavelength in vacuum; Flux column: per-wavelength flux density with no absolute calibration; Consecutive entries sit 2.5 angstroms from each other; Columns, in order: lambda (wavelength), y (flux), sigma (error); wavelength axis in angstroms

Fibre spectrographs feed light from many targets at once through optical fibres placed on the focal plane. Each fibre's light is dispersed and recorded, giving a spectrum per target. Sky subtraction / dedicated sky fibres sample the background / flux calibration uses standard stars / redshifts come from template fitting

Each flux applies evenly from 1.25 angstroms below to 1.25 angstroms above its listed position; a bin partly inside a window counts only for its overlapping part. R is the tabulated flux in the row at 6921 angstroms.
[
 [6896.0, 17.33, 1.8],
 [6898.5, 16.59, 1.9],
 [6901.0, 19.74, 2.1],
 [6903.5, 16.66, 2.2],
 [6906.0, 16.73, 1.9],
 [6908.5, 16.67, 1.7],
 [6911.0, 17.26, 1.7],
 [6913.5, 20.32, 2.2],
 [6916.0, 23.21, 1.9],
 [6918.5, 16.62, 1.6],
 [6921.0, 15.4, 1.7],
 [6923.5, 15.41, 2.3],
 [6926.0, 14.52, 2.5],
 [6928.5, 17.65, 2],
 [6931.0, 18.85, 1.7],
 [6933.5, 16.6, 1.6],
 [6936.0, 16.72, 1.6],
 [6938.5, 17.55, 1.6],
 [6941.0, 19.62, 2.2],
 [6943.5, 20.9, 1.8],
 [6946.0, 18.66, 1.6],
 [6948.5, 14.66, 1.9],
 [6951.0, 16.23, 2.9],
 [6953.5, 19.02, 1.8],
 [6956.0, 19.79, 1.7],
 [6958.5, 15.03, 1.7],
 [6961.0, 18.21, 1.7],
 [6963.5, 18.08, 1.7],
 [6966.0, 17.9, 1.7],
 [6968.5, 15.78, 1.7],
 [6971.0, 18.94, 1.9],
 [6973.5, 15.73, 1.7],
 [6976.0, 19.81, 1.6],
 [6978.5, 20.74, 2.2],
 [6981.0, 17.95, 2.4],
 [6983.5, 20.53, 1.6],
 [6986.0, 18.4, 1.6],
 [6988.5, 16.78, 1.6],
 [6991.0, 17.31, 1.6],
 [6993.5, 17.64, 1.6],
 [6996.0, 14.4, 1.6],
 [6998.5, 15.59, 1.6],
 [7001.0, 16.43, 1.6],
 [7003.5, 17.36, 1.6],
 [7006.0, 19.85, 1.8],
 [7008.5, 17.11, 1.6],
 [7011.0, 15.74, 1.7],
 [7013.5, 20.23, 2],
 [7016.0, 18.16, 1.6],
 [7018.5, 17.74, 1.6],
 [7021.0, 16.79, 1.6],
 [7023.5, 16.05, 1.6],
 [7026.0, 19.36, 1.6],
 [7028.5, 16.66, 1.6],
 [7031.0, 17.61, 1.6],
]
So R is 15.4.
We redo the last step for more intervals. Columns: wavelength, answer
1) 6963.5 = 18.08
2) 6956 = 19.79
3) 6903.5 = 16.66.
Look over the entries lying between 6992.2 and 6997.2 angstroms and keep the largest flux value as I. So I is 17.64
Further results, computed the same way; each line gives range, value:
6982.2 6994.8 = 20.53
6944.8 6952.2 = 18.66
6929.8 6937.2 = 18.85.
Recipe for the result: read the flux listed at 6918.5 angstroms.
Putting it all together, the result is 16.62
